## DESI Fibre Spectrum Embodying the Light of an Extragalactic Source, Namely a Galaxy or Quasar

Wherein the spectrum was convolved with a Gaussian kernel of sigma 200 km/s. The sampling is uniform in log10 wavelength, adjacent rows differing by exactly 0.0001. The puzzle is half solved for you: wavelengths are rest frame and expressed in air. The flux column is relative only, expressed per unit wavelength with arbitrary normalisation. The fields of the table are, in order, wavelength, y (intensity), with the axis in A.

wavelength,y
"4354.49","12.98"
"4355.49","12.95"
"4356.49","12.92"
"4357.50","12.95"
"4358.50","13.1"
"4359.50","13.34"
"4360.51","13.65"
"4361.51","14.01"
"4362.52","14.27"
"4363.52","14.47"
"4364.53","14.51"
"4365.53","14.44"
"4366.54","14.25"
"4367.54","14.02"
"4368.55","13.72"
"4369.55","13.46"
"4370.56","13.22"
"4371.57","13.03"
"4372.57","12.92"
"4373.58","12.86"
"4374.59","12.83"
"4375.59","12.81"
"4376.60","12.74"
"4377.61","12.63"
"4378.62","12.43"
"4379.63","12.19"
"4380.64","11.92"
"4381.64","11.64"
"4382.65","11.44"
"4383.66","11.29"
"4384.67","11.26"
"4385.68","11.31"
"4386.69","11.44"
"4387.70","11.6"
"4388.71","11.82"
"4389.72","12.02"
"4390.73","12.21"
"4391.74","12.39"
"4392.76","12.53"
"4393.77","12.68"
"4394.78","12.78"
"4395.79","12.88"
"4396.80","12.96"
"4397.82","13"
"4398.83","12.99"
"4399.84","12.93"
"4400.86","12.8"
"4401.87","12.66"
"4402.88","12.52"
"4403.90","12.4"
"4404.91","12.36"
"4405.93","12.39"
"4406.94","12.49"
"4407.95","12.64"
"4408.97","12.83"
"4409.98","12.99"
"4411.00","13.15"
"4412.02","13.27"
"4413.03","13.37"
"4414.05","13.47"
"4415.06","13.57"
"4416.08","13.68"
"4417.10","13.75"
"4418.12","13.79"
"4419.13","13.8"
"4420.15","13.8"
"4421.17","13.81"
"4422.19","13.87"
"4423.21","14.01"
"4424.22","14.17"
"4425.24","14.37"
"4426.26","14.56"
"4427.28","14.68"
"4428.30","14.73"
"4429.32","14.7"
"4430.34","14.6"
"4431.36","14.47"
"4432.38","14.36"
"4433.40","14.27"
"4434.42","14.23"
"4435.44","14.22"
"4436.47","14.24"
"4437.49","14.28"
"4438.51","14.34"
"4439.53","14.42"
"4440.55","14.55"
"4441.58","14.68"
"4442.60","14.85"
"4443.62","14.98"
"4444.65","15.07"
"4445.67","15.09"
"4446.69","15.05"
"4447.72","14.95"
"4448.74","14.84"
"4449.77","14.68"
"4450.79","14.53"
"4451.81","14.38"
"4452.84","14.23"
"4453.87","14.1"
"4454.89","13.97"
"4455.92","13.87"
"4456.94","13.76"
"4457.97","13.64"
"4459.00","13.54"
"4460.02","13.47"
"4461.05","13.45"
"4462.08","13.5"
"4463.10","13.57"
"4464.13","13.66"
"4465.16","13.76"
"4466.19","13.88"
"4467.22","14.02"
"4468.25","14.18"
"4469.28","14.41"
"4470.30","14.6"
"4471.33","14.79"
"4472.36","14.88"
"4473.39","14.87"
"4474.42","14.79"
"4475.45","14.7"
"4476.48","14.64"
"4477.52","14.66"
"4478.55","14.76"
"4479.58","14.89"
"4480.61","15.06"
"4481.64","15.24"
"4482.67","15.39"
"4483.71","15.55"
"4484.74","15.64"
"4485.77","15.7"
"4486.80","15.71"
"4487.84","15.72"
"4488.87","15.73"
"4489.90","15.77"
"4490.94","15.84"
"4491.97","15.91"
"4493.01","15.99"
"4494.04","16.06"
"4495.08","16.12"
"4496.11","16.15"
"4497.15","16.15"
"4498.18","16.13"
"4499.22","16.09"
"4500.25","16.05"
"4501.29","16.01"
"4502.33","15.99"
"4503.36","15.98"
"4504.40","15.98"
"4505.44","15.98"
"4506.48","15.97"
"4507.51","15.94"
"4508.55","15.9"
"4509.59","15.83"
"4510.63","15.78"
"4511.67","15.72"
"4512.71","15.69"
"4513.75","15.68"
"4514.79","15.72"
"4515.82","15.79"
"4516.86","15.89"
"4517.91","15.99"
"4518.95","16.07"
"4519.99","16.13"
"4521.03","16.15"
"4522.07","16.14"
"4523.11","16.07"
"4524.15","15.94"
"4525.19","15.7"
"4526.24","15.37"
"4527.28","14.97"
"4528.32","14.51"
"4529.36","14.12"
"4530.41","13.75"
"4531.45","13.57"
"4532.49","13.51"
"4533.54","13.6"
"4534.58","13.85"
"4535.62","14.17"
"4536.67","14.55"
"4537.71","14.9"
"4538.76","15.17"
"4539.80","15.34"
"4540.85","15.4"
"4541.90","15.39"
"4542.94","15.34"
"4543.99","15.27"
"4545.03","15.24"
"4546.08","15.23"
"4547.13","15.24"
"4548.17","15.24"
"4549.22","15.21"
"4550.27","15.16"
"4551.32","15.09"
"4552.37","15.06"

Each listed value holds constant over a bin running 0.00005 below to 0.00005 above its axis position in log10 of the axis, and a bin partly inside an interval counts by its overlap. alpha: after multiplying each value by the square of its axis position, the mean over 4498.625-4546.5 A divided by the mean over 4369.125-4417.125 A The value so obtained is 1.3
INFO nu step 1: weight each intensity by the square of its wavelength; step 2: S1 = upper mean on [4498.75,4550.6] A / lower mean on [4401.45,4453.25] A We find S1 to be 1.15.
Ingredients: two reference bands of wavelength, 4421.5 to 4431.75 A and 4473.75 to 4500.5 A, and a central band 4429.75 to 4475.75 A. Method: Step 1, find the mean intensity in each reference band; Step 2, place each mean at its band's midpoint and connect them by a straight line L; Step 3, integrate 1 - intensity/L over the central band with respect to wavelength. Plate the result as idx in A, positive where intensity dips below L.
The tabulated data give 1.76 A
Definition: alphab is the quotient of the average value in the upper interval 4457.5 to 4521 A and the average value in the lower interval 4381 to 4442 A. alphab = 1.2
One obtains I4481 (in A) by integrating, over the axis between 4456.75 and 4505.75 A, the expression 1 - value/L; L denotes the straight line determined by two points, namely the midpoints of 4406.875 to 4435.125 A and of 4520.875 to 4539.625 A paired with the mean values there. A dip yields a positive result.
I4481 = -2.3 A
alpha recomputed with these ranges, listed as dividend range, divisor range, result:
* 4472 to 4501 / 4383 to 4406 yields 1.31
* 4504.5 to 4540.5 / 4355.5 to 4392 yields 1.28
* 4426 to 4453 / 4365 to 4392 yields 1.20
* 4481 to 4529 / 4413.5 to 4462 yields 1.14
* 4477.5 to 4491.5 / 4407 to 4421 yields 1.19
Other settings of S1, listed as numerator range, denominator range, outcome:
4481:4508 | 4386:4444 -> 1.22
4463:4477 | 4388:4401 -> 1.18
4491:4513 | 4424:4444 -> 1.14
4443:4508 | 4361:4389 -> 1.22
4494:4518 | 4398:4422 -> 1.27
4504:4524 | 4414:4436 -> 1.17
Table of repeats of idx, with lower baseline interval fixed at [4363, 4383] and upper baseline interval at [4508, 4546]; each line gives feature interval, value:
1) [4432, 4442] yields -0.3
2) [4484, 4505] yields -1.6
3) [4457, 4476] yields 0.4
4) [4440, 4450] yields -0.6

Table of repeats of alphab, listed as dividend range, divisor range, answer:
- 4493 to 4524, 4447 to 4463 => 1.14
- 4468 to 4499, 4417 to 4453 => 1.06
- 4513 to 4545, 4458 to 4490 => 1.03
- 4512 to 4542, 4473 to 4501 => 0.97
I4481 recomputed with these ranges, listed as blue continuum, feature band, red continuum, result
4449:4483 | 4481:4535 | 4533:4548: -3.5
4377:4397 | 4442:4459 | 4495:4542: -1.0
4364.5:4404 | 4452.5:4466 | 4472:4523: 0.8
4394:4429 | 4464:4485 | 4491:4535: 0.1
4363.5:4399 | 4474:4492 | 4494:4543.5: -0.7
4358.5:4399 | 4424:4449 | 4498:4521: -0.7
